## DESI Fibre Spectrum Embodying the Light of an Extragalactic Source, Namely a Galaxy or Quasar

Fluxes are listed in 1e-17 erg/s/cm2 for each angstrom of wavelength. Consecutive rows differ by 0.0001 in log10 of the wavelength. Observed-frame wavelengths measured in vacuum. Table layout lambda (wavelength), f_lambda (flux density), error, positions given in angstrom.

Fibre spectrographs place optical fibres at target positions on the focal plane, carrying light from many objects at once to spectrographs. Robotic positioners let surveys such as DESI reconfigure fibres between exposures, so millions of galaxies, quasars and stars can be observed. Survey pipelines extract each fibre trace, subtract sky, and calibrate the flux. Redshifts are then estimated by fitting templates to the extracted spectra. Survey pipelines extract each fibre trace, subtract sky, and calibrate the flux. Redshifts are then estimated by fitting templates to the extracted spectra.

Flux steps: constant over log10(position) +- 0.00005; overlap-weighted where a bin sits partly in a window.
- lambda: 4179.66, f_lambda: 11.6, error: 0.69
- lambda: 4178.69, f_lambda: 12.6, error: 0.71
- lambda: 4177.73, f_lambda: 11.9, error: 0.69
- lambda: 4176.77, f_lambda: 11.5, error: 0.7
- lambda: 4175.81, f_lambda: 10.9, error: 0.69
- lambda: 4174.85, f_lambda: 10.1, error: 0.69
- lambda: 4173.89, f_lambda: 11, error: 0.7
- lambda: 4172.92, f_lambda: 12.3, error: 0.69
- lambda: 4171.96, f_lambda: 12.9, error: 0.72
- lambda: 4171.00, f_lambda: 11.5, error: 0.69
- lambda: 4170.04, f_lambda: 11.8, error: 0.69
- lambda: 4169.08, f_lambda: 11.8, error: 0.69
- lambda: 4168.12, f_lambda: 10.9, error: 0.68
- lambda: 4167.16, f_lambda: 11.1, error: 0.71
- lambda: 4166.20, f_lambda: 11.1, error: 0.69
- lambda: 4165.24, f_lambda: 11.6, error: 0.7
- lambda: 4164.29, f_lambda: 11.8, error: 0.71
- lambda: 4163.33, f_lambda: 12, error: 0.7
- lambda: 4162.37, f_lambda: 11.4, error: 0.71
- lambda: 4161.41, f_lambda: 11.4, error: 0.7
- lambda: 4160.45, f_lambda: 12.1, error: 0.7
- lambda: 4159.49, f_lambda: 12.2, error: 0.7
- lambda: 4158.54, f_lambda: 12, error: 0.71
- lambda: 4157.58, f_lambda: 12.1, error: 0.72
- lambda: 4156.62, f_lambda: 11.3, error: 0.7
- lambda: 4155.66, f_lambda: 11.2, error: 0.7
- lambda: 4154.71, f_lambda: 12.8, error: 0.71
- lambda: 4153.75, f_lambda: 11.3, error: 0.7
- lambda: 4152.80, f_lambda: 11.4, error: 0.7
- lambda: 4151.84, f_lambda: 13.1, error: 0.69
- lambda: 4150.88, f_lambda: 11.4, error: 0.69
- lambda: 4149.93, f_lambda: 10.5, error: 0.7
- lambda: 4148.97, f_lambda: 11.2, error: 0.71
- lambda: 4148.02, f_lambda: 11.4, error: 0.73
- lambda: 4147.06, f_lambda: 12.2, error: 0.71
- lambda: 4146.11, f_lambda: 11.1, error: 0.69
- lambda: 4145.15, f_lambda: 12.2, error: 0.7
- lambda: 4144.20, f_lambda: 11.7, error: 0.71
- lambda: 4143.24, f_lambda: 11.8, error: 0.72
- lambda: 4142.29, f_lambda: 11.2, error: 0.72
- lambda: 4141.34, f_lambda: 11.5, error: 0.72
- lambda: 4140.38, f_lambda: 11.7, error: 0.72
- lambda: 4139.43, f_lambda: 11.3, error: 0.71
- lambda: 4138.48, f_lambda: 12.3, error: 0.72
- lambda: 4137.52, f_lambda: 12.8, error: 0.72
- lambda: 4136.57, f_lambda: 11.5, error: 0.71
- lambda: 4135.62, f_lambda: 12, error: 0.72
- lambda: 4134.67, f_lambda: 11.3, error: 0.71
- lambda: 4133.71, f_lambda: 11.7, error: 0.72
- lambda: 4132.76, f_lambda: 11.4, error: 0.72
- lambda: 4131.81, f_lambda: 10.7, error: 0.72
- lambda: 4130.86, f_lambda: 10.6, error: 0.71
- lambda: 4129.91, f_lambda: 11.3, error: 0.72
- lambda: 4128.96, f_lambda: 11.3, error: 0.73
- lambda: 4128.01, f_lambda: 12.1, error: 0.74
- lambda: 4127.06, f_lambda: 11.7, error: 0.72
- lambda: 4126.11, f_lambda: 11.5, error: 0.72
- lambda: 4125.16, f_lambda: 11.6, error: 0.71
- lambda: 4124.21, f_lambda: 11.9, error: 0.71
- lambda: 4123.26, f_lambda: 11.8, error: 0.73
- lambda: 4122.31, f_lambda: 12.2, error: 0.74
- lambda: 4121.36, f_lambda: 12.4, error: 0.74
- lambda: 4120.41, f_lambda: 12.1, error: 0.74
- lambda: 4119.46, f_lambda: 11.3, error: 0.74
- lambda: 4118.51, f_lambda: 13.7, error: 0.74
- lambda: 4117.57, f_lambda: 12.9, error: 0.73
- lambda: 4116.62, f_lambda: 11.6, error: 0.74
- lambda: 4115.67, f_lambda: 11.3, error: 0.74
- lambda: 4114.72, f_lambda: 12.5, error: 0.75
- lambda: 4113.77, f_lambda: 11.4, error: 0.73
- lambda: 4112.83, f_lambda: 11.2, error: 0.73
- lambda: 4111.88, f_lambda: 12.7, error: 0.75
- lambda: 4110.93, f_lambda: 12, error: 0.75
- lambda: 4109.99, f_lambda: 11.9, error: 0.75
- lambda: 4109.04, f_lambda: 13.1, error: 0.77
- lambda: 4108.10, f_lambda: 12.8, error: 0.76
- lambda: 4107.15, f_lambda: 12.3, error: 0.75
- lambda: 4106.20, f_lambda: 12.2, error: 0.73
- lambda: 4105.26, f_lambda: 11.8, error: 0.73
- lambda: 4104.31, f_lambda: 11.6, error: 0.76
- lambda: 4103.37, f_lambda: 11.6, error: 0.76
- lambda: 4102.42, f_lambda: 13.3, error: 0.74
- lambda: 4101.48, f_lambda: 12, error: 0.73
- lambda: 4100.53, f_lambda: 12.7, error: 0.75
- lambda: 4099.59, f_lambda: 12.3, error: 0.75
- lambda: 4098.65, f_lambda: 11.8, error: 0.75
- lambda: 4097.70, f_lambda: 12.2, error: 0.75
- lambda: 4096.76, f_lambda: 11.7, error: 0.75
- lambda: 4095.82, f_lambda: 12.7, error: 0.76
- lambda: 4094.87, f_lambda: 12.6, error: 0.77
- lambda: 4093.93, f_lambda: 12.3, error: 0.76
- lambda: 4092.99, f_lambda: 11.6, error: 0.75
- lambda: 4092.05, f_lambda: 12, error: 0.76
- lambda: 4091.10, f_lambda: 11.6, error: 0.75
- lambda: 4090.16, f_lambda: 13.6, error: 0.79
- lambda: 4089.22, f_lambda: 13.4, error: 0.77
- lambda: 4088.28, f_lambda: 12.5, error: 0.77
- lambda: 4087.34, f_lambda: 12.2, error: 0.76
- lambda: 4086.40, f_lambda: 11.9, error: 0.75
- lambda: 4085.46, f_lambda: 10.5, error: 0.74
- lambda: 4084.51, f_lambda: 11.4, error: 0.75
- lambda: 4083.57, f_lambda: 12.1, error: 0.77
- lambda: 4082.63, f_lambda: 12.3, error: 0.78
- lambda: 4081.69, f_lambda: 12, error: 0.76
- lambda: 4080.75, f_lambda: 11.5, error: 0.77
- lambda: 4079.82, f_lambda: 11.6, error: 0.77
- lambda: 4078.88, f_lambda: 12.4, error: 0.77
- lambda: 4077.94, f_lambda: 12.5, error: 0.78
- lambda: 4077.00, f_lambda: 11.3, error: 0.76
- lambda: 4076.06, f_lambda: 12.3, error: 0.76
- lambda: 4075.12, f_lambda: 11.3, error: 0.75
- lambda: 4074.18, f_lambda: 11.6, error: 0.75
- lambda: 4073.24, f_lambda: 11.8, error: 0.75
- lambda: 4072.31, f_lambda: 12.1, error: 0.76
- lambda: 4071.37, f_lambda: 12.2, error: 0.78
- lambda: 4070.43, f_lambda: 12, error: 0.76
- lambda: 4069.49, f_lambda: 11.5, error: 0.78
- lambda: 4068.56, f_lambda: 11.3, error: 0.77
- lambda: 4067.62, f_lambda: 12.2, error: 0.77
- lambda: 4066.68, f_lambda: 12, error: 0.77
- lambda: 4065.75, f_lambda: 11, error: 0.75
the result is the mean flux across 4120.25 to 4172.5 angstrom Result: 11.7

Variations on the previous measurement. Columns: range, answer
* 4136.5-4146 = 11.8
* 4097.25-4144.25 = 11.9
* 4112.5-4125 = 12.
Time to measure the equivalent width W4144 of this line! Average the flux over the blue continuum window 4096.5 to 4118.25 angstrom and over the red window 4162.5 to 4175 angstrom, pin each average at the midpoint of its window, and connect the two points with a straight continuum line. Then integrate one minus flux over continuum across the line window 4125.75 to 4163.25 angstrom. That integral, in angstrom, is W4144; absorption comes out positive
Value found 0.5 angstrom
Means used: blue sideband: 12.1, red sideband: 11.6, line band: 11.6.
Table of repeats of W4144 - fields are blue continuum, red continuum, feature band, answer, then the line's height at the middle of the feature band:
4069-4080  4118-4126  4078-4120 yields -0.50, 12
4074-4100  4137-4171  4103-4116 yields -0.13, 11.9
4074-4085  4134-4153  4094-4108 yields -0.50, 11.8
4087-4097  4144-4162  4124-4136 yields 0.52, 12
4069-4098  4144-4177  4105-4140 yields -0.24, 11.8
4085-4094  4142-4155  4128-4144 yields 0.29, 11.8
